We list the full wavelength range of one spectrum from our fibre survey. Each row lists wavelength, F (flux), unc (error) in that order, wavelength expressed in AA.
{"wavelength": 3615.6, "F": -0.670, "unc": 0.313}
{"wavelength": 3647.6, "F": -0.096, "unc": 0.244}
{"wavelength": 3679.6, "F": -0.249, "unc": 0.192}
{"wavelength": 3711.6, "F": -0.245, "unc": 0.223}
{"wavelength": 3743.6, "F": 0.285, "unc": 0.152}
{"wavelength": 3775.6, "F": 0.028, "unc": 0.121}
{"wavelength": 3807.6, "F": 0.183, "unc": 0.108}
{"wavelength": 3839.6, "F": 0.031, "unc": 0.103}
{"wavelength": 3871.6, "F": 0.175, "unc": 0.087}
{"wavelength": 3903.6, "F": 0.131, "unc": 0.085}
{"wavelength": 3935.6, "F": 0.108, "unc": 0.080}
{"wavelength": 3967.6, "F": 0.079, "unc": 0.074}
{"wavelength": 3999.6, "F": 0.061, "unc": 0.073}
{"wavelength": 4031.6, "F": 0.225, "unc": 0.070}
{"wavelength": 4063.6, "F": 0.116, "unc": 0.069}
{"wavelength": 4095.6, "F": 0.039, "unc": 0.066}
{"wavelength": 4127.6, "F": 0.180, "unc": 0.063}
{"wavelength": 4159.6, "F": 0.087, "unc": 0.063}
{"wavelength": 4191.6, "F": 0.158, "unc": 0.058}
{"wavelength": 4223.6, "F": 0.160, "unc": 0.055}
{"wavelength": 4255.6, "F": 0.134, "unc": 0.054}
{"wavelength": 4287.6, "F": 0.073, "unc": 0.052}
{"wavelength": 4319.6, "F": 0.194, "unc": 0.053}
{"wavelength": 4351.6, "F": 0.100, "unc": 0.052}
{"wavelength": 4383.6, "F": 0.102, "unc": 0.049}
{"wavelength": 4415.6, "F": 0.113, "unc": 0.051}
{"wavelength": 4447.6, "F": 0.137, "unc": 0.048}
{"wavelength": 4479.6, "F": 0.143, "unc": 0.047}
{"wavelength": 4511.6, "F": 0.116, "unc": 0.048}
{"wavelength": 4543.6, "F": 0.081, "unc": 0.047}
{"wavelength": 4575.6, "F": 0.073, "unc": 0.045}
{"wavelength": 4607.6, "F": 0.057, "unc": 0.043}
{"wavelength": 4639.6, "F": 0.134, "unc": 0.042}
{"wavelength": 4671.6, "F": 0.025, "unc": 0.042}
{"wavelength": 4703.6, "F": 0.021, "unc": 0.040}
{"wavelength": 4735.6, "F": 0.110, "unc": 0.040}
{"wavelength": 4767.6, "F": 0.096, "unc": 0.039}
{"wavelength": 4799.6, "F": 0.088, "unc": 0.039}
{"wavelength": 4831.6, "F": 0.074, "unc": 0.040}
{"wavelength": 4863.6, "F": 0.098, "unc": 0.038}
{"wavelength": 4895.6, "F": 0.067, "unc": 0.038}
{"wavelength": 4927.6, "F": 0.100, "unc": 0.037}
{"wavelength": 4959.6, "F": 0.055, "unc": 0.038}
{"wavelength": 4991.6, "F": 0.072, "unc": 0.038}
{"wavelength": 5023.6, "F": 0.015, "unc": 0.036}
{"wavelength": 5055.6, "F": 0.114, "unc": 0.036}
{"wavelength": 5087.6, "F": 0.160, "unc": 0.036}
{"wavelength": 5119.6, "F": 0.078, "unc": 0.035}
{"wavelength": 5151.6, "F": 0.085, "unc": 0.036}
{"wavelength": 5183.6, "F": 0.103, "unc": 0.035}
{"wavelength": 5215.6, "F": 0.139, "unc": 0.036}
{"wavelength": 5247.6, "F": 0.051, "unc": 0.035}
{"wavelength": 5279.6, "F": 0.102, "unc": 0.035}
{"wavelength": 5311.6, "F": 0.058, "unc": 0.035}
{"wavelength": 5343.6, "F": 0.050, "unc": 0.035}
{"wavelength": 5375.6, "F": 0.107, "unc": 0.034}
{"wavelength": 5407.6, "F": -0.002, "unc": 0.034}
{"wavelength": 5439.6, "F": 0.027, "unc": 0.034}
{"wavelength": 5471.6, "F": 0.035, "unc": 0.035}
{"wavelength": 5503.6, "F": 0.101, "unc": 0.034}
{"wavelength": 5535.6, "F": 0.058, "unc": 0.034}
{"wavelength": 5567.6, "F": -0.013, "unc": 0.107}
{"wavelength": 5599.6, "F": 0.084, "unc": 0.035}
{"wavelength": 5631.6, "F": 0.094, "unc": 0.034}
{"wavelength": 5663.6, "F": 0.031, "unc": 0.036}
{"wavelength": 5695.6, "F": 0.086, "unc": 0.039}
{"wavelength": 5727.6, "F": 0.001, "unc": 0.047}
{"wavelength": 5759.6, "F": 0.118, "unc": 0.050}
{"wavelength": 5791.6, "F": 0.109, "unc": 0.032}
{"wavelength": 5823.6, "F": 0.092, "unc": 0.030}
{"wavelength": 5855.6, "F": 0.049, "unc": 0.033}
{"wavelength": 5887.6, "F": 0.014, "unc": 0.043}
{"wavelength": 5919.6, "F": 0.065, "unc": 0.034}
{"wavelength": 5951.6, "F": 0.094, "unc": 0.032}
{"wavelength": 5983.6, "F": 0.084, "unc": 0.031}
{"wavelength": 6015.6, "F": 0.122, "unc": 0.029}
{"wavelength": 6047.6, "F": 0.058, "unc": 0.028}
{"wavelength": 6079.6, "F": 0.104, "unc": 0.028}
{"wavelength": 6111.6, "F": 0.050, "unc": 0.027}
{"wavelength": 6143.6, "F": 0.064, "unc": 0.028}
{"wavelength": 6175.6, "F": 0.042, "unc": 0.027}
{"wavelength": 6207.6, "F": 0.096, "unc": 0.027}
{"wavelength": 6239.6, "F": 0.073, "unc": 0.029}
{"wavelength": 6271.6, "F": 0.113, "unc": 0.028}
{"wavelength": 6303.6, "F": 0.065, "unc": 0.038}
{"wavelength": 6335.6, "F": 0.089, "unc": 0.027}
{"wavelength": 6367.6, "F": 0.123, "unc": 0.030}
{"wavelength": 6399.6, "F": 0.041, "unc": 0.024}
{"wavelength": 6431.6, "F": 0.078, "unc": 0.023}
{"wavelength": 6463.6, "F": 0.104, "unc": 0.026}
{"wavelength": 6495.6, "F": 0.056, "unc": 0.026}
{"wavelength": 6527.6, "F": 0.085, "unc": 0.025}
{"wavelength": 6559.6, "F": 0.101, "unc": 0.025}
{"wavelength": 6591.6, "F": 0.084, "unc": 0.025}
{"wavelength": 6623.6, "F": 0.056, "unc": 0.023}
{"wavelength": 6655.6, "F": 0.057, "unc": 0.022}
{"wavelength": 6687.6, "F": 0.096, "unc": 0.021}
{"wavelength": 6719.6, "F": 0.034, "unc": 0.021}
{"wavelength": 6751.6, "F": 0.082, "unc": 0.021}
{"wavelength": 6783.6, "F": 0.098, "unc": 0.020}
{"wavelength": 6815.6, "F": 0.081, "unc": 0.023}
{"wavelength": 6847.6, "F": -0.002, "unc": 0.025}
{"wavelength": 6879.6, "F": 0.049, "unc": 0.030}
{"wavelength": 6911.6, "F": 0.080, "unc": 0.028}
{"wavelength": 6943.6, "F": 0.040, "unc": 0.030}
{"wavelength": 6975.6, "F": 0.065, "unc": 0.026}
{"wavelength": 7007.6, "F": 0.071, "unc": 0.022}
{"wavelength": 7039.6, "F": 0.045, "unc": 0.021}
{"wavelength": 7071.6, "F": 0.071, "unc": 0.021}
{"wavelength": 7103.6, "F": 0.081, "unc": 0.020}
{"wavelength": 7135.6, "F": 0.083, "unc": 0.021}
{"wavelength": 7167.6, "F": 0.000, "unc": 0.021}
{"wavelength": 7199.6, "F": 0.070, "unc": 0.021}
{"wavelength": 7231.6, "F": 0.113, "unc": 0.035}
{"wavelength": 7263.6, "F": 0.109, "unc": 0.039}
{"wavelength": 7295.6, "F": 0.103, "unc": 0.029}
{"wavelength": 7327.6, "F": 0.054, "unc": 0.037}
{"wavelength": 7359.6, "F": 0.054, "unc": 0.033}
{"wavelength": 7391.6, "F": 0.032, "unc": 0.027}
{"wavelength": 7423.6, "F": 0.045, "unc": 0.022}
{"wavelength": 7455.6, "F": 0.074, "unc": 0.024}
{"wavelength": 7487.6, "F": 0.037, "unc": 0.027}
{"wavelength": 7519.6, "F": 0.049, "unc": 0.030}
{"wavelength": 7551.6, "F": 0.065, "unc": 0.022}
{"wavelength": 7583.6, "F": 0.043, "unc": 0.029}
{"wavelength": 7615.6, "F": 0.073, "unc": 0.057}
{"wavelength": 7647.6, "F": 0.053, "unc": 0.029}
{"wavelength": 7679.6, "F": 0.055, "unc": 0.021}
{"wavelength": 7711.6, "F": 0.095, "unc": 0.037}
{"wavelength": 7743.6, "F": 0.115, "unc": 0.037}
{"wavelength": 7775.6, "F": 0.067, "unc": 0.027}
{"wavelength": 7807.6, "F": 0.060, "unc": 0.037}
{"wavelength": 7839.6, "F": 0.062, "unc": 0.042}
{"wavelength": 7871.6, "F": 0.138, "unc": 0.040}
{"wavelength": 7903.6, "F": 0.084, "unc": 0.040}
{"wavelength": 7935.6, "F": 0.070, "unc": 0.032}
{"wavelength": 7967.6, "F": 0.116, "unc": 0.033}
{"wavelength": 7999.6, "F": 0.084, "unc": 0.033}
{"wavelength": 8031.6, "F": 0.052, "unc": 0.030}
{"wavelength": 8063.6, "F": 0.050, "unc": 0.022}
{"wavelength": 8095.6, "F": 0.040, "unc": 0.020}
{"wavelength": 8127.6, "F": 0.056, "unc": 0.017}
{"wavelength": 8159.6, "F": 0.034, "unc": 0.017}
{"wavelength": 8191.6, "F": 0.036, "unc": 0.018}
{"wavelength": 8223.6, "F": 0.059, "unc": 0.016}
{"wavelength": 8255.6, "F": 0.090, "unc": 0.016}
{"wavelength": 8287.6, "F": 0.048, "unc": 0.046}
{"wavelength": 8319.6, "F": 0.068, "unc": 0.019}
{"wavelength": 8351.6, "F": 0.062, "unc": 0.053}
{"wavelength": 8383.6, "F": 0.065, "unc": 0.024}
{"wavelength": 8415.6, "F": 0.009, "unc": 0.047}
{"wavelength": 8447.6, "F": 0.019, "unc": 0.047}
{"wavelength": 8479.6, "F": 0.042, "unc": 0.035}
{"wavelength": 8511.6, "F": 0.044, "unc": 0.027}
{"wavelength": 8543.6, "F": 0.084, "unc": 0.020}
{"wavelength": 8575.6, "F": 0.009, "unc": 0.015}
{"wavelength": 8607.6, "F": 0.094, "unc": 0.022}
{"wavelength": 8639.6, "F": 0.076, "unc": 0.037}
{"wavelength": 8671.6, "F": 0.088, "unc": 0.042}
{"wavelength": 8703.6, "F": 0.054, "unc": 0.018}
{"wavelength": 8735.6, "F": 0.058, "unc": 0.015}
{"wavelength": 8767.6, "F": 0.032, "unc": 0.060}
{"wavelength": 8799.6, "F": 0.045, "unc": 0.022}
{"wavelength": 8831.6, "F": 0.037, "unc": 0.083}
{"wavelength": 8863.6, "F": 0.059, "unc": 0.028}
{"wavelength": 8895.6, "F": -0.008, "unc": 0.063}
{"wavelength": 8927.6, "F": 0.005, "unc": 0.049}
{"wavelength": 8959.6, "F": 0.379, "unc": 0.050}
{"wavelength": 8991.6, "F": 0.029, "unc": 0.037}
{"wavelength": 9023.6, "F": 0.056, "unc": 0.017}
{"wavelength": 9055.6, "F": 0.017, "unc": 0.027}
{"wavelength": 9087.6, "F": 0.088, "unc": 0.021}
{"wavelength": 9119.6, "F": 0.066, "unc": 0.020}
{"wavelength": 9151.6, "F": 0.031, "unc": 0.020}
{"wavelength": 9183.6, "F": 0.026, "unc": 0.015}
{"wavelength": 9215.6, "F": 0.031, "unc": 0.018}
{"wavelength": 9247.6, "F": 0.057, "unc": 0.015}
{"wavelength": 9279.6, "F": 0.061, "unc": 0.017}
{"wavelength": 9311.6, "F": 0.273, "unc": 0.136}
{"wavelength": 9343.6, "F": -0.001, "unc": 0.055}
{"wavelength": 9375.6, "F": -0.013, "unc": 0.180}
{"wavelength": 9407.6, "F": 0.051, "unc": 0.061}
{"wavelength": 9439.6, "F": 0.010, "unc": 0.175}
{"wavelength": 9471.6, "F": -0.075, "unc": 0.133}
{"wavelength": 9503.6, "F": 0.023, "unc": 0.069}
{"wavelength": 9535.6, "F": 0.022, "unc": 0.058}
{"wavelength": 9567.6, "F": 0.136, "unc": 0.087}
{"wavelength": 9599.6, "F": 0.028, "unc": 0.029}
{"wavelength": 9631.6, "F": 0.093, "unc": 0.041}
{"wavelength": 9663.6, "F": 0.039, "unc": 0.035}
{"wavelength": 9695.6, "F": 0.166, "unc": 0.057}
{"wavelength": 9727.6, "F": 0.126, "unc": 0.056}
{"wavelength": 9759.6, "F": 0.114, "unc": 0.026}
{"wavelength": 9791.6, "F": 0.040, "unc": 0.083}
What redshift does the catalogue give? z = 1.403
